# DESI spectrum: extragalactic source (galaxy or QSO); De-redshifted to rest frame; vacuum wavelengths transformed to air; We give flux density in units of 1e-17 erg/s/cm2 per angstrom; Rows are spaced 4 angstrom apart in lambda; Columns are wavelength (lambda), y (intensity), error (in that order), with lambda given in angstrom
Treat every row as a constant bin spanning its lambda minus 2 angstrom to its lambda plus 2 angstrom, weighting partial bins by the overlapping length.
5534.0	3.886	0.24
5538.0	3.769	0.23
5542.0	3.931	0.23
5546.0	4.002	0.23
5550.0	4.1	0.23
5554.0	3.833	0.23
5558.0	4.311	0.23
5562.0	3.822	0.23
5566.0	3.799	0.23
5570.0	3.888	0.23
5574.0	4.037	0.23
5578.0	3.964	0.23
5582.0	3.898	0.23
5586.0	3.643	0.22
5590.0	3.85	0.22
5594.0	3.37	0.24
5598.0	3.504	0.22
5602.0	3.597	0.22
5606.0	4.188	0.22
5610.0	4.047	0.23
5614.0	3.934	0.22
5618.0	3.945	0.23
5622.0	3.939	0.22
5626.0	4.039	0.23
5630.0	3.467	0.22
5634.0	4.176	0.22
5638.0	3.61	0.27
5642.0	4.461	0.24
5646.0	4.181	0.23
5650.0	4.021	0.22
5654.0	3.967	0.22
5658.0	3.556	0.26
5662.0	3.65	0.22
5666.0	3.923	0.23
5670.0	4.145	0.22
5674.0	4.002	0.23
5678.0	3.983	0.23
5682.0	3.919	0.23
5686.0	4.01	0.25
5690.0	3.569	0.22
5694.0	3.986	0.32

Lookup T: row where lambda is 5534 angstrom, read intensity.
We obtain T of 3.886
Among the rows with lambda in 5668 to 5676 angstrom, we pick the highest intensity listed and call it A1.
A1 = 4.145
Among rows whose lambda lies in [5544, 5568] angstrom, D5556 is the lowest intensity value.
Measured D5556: 3.799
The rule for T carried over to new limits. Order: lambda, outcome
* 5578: 3.964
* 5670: 4.145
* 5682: 3.919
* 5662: 3.65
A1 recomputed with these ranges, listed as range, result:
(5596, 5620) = 4.188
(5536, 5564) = 4.311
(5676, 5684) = 3.983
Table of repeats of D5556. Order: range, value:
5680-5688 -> 3.919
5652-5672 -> 3.556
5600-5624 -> 3.597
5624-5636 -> 3.467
